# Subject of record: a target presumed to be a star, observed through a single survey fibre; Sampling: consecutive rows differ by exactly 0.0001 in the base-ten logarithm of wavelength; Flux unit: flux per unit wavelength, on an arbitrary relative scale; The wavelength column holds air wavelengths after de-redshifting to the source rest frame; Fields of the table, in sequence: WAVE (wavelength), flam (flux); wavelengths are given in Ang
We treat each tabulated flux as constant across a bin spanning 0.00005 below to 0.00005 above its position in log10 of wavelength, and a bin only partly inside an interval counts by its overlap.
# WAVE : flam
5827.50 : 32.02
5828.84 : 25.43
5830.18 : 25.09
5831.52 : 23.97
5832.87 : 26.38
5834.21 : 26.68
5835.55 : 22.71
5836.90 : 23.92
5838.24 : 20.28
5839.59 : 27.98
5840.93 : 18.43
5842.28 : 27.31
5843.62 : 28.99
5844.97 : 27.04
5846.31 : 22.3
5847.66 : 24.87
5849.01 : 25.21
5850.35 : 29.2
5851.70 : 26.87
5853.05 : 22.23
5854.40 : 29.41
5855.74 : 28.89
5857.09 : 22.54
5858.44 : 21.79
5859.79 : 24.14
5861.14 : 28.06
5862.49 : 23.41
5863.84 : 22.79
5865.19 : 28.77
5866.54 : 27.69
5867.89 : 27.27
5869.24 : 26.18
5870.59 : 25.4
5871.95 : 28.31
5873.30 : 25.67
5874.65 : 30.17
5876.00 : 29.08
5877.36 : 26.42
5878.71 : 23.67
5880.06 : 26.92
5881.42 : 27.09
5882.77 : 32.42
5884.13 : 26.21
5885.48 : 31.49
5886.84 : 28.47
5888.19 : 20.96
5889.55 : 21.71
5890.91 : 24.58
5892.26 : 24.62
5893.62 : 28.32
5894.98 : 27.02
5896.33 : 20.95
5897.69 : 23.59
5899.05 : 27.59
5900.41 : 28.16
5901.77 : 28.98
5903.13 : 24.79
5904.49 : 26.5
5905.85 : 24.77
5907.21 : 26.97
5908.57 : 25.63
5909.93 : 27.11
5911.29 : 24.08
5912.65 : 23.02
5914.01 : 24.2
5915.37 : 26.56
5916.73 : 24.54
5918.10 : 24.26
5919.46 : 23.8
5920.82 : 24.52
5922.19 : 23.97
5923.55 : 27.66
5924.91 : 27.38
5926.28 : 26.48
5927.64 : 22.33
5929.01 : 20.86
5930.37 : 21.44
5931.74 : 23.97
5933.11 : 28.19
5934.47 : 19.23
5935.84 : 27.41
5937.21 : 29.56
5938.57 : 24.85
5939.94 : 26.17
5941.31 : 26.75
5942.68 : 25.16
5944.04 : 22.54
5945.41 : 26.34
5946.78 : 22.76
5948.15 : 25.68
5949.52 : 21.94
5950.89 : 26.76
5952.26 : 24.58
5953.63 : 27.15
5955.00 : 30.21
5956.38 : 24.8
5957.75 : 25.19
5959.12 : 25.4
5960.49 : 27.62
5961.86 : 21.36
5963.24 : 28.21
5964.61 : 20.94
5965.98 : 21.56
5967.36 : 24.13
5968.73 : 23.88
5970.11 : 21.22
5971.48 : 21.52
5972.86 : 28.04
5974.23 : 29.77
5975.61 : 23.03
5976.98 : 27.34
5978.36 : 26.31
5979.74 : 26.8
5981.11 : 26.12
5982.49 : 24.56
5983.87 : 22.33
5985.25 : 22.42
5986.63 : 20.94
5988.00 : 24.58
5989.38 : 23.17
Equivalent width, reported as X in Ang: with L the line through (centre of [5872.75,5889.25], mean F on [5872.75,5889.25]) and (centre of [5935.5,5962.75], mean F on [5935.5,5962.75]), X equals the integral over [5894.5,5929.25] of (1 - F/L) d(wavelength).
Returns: 1.64 Ang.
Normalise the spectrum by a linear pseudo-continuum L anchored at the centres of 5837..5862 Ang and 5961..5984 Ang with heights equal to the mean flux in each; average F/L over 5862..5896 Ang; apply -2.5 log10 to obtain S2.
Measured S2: -0.06 mag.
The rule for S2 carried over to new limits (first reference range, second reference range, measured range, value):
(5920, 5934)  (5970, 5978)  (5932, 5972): 0.01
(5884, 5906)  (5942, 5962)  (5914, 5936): 0.05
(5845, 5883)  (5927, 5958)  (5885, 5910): -0.01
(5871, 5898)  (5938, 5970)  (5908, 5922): 0.04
